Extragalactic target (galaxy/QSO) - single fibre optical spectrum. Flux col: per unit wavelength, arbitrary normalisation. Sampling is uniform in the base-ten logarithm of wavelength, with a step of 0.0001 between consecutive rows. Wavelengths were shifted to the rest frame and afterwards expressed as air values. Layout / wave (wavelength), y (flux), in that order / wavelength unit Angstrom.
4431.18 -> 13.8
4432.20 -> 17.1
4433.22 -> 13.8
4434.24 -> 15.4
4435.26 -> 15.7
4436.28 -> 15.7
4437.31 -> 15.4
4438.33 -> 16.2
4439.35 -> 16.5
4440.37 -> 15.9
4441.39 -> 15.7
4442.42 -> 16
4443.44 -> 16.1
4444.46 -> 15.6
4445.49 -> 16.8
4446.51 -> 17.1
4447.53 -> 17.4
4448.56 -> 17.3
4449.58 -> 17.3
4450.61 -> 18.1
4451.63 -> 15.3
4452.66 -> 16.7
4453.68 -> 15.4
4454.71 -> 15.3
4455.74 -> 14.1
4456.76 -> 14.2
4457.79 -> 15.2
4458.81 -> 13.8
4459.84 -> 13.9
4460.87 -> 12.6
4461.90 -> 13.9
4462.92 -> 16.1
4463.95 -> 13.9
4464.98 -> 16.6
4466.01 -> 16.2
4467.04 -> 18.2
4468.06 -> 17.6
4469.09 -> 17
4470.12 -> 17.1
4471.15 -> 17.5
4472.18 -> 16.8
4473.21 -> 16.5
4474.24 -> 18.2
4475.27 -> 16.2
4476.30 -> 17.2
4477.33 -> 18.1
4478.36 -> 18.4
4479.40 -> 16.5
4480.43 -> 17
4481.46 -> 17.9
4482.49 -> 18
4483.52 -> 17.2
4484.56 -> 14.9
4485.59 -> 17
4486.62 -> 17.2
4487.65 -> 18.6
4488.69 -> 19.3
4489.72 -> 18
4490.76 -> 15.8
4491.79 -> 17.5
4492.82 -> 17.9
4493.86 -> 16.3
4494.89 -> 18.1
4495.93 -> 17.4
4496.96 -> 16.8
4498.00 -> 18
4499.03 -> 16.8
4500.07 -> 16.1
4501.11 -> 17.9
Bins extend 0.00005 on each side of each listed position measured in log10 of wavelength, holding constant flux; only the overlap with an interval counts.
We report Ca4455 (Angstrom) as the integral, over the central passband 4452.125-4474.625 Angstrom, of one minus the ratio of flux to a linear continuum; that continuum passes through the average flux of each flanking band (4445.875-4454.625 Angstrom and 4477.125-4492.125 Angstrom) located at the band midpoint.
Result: 1.7 Angstrom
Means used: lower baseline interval 16.8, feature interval 15.7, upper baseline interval 17.4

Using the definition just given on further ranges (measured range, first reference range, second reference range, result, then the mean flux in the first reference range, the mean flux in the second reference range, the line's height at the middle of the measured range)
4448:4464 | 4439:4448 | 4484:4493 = 1.3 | 16.3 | 17.3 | 16.6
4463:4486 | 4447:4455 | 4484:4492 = 0.1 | 16.6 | 17.3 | 17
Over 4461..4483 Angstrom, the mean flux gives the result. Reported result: 16.8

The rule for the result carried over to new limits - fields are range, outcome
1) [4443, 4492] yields 16.5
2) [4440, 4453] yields 16.6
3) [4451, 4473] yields 15.6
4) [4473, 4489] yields 17.4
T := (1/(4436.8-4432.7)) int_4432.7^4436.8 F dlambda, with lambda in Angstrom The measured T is 15.1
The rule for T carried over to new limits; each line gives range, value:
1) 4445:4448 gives 17.1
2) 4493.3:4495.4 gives 17.2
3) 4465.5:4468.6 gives 17.4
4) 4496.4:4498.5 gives 17.4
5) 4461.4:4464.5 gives 14.7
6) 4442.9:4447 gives 16.4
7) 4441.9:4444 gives 16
